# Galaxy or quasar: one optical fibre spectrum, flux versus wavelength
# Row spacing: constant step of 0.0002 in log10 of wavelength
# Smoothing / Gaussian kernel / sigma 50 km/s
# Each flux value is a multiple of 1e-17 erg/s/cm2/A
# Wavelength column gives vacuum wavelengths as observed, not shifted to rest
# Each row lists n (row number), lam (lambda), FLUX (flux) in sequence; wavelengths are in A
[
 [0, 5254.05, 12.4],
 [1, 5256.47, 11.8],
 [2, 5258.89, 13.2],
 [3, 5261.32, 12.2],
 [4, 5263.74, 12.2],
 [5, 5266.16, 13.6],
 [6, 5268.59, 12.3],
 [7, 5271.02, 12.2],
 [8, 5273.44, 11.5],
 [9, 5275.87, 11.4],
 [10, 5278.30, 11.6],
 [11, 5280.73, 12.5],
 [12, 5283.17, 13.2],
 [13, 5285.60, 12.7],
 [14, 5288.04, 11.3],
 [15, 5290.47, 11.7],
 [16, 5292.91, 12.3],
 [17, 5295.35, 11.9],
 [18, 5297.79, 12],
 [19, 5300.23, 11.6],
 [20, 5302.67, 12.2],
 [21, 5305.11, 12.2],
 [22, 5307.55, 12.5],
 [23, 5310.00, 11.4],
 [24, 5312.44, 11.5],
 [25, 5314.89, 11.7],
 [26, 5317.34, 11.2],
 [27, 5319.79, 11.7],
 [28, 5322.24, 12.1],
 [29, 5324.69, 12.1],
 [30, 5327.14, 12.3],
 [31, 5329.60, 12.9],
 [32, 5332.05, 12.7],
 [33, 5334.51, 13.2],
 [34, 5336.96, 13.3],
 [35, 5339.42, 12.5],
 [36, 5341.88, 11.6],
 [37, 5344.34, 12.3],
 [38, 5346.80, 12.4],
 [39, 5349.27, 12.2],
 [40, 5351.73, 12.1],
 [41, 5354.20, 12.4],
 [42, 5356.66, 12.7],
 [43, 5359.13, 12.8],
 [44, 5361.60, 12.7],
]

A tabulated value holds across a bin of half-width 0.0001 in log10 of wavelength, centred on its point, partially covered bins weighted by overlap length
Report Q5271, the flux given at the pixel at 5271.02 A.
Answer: 12.2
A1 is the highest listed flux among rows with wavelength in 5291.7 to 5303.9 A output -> 12.3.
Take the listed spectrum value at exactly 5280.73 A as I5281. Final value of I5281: 12.5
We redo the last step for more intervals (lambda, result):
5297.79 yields 12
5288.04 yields 11.3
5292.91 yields 12.3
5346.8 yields 12.4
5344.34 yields 12.3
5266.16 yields 13.6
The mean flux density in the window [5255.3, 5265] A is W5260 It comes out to 12.4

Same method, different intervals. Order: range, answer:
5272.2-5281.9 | 11.8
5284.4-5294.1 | 12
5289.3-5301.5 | 11.9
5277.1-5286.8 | 12.5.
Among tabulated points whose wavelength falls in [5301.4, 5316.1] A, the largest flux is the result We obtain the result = 12.5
